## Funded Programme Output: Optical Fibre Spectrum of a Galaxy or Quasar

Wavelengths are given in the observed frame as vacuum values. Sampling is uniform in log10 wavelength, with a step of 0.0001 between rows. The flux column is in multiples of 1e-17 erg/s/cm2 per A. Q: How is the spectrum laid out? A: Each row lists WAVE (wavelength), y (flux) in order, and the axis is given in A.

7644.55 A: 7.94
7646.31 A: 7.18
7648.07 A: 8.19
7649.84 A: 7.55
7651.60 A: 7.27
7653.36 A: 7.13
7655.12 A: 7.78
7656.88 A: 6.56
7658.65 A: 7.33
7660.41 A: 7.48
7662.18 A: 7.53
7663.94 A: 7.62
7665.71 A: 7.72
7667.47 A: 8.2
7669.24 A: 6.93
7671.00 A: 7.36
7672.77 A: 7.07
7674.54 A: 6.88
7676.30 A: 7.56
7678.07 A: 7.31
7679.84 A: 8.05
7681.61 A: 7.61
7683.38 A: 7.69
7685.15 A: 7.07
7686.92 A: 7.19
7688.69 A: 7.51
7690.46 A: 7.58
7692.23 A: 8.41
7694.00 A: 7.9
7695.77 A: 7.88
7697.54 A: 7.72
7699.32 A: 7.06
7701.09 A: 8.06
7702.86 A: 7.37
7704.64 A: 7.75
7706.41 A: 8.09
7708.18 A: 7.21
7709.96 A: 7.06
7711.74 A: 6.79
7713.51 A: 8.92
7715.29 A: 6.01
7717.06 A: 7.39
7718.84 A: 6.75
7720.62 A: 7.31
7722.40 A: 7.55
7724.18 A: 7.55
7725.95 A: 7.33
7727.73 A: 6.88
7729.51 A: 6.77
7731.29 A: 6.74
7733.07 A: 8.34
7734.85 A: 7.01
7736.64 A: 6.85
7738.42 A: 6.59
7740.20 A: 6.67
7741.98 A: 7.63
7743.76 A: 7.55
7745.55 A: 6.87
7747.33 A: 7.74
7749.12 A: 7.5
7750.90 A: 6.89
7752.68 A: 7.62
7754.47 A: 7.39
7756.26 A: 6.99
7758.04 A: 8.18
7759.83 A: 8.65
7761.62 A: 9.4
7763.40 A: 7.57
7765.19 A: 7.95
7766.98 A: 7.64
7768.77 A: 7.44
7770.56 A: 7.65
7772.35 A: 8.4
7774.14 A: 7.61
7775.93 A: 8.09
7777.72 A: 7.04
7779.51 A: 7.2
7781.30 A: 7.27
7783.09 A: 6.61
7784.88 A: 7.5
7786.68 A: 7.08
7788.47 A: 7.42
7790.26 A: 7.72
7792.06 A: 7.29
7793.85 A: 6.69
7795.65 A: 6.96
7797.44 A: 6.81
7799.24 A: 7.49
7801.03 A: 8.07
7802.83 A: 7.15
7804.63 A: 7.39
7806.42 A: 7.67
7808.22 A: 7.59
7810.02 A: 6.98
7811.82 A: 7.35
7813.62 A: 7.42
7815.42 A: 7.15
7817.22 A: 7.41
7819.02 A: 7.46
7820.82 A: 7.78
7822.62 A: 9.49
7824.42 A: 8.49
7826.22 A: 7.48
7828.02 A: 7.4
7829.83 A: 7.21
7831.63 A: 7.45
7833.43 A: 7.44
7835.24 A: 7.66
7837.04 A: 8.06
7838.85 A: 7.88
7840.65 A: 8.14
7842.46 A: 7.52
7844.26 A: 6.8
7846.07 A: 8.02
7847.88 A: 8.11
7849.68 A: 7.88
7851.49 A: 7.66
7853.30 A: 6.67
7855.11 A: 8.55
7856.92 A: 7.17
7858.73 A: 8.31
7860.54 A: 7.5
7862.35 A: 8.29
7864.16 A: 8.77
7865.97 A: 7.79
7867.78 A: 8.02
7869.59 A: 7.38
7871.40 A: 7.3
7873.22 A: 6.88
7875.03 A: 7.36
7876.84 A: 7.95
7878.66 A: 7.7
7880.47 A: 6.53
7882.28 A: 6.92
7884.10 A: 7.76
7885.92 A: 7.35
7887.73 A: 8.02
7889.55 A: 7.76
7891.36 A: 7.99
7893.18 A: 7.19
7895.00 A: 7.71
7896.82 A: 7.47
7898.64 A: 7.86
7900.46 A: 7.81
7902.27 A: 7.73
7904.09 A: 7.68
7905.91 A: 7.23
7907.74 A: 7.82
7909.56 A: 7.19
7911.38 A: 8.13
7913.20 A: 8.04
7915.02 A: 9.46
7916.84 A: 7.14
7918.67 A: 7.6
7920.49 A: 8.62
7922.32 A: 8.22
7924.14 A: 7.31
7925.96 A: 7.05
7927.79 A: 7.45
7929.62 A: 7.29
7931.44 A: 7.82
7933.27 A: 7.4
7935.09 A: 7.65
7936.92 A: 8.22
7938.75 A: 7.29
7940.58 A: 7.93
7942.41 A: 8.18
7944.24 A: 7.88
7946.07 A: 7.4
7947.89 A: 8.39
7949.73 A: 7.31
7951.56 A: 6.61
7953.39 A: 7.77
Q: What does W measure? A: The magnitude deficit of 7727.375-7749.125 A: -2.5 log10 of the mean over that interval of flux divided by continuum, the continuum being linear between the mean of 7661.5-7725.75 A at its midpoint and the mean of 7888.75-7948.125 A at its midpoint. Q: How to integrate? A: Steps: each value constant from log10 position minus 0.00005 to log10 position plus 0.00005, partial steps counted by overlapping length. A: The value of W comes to 0.057 mag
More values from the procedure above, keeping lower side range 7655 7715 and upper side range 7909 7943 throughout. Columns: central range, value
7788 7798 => 0.072 mag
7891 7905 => 0.013 mag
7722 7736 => 0.046 mag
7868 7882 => 0.059 mag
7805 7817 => 0.043 mag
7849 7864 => -0.012 mag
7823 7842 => -0.011 mag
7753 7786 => -0.011 mag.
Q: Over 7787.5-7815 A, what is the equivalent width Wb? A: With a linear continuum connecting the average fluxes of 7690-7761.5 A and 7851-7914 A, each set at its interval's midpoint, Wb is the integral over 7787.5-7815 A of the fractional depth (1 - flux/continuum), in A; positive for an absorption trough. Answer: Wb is 0.7 A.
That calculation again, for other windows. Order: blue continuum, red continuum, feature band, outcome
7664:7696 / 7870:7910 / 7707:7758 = 2.1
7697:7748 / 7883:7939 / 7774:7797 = 0.6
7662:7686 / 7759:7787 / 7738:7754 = 0.8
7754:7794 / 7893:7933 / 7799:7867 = -0.4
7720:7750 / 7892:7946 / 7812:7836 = -0.6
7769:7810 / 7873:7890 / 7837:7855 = -0.7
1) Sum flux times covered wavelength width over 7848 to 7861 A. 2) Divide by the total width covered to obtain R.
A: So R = 7.71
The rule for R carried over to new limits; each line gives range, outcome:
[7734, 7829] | 7.49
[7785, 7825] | 7.49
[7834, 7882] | 7.68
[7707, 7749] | 7.21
